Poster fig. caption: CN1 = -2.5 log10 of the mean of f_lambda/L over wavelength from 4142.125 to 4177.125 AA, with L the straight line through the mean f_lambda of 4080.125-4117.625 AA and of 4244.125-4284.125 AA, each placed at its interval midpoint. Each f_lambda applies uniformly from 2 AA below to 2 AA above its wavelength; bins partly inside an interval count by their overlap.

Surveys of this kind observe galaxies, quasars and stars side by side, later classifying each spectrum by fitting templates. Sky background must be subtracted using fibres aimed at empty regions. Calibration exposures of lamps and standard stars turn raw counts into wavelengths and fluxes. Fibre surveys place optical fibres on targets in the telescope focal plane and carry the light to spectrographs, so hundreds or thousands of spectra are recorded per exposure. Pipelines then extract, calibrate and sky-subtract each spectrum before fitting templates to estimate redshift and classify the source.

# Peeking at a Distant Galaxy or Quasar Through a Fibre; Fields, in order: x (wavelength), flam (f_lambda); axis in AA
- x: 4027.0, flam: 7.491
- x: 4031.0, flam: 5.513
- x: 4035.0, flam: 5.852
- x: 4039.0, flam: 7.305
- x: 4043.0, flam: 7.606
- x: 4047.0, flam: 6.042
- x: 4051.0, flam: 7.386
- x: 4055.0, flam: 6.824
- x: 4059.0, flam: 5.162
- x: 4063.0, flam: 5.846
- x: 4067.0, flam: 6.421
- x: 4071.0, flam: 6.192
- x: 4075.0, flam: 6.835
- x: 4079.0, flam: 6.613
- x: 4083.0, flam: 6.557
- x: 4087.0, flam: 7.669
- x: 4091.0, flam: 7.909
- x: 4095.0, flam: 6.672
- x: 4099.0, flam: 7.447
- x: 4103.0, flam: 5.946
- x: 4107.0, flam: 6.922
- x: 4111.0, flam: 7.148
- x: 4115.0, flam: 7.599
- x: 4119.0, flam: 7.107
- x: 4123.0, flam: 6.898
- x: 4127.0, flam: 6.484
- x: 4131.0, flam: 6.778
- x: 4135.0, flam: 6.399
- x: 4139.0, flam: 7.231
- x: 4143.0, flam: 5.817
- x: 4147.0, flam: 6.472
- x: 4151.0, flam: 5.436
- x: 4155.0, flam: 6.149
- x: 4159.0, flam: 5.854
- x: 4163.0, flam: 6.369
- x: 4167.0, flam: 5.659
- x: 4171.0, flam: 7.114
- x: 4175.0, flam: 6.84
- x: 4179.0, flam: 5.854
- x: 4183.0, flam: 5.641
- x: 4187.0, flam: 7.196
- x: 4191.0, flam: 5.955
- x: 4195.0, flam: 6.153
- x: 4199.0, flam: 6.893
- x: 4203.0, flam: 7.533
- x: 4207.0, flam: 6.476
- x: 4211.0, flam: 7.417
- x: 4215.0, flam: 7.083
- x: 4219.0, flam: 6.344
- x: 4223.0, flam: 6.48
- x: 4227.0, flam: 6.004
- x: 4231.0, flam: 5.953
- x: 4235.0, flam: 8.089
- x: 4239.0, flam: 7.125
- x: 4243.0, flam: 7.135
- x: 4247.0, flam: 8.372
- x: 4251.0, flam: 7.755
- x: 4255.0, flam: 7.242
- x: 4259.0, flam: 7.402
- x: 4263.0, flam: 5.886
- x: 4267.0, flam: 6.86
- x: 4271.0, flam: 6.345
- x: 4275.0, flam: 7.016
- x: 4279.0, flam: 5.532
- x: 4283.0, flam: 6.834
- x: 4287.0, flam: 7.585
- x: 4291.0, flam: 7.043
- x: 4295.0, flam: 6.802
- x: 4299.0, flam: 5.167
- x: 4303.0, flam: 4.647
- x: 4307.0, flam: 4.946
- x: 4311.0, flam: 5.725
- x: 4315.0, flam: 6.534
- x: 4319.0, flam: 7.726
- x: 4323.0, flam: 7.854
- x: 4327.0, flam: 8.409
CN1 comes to 0.14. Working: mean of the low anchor 7.09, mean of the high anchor 6.93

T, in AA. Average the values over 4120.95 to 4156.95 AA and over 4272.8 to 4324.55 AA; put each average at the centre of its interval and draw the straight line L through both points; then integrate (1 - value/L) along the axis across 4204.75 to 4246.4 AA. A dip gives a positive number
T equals -3.0 AA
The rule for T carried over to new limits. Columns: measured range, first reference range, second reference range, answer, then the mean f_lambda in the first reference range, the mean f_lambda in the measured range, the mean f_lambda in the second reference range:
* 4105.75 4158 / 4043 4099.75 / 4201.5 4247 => 1.2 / 6.7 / 6.63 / 6.93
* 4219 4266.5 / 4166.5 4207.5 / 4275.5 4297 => -2.4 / 6.51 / 7.01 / 6.78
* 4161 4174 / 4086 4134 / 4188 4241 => 0.9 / 7.02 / 6.42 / 6.74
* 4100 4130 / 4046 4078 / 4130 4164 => -2.8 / 6.36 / 6.89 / 6.26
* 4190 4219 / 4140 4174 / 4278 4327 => -2.4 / 6.16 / 6.79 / 6.47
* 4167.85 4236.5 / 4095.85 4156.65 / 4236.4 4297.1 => 2.2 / 6.66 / 6.62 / 7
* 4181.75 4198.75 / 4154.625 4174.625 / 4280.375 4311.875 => -0.2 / 6.29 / 6.33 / 6.1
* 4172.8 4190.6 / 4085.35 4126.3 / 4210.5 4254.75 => 1.8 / 7.11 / 6.35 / 7.06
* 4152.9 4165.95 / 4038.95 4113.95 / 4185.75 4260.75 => 1.5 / 6.76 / 6.08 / 6.98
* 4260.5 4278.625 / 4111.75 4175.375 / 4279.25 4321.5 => -0.4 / 6.52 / 6.46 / 6.29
